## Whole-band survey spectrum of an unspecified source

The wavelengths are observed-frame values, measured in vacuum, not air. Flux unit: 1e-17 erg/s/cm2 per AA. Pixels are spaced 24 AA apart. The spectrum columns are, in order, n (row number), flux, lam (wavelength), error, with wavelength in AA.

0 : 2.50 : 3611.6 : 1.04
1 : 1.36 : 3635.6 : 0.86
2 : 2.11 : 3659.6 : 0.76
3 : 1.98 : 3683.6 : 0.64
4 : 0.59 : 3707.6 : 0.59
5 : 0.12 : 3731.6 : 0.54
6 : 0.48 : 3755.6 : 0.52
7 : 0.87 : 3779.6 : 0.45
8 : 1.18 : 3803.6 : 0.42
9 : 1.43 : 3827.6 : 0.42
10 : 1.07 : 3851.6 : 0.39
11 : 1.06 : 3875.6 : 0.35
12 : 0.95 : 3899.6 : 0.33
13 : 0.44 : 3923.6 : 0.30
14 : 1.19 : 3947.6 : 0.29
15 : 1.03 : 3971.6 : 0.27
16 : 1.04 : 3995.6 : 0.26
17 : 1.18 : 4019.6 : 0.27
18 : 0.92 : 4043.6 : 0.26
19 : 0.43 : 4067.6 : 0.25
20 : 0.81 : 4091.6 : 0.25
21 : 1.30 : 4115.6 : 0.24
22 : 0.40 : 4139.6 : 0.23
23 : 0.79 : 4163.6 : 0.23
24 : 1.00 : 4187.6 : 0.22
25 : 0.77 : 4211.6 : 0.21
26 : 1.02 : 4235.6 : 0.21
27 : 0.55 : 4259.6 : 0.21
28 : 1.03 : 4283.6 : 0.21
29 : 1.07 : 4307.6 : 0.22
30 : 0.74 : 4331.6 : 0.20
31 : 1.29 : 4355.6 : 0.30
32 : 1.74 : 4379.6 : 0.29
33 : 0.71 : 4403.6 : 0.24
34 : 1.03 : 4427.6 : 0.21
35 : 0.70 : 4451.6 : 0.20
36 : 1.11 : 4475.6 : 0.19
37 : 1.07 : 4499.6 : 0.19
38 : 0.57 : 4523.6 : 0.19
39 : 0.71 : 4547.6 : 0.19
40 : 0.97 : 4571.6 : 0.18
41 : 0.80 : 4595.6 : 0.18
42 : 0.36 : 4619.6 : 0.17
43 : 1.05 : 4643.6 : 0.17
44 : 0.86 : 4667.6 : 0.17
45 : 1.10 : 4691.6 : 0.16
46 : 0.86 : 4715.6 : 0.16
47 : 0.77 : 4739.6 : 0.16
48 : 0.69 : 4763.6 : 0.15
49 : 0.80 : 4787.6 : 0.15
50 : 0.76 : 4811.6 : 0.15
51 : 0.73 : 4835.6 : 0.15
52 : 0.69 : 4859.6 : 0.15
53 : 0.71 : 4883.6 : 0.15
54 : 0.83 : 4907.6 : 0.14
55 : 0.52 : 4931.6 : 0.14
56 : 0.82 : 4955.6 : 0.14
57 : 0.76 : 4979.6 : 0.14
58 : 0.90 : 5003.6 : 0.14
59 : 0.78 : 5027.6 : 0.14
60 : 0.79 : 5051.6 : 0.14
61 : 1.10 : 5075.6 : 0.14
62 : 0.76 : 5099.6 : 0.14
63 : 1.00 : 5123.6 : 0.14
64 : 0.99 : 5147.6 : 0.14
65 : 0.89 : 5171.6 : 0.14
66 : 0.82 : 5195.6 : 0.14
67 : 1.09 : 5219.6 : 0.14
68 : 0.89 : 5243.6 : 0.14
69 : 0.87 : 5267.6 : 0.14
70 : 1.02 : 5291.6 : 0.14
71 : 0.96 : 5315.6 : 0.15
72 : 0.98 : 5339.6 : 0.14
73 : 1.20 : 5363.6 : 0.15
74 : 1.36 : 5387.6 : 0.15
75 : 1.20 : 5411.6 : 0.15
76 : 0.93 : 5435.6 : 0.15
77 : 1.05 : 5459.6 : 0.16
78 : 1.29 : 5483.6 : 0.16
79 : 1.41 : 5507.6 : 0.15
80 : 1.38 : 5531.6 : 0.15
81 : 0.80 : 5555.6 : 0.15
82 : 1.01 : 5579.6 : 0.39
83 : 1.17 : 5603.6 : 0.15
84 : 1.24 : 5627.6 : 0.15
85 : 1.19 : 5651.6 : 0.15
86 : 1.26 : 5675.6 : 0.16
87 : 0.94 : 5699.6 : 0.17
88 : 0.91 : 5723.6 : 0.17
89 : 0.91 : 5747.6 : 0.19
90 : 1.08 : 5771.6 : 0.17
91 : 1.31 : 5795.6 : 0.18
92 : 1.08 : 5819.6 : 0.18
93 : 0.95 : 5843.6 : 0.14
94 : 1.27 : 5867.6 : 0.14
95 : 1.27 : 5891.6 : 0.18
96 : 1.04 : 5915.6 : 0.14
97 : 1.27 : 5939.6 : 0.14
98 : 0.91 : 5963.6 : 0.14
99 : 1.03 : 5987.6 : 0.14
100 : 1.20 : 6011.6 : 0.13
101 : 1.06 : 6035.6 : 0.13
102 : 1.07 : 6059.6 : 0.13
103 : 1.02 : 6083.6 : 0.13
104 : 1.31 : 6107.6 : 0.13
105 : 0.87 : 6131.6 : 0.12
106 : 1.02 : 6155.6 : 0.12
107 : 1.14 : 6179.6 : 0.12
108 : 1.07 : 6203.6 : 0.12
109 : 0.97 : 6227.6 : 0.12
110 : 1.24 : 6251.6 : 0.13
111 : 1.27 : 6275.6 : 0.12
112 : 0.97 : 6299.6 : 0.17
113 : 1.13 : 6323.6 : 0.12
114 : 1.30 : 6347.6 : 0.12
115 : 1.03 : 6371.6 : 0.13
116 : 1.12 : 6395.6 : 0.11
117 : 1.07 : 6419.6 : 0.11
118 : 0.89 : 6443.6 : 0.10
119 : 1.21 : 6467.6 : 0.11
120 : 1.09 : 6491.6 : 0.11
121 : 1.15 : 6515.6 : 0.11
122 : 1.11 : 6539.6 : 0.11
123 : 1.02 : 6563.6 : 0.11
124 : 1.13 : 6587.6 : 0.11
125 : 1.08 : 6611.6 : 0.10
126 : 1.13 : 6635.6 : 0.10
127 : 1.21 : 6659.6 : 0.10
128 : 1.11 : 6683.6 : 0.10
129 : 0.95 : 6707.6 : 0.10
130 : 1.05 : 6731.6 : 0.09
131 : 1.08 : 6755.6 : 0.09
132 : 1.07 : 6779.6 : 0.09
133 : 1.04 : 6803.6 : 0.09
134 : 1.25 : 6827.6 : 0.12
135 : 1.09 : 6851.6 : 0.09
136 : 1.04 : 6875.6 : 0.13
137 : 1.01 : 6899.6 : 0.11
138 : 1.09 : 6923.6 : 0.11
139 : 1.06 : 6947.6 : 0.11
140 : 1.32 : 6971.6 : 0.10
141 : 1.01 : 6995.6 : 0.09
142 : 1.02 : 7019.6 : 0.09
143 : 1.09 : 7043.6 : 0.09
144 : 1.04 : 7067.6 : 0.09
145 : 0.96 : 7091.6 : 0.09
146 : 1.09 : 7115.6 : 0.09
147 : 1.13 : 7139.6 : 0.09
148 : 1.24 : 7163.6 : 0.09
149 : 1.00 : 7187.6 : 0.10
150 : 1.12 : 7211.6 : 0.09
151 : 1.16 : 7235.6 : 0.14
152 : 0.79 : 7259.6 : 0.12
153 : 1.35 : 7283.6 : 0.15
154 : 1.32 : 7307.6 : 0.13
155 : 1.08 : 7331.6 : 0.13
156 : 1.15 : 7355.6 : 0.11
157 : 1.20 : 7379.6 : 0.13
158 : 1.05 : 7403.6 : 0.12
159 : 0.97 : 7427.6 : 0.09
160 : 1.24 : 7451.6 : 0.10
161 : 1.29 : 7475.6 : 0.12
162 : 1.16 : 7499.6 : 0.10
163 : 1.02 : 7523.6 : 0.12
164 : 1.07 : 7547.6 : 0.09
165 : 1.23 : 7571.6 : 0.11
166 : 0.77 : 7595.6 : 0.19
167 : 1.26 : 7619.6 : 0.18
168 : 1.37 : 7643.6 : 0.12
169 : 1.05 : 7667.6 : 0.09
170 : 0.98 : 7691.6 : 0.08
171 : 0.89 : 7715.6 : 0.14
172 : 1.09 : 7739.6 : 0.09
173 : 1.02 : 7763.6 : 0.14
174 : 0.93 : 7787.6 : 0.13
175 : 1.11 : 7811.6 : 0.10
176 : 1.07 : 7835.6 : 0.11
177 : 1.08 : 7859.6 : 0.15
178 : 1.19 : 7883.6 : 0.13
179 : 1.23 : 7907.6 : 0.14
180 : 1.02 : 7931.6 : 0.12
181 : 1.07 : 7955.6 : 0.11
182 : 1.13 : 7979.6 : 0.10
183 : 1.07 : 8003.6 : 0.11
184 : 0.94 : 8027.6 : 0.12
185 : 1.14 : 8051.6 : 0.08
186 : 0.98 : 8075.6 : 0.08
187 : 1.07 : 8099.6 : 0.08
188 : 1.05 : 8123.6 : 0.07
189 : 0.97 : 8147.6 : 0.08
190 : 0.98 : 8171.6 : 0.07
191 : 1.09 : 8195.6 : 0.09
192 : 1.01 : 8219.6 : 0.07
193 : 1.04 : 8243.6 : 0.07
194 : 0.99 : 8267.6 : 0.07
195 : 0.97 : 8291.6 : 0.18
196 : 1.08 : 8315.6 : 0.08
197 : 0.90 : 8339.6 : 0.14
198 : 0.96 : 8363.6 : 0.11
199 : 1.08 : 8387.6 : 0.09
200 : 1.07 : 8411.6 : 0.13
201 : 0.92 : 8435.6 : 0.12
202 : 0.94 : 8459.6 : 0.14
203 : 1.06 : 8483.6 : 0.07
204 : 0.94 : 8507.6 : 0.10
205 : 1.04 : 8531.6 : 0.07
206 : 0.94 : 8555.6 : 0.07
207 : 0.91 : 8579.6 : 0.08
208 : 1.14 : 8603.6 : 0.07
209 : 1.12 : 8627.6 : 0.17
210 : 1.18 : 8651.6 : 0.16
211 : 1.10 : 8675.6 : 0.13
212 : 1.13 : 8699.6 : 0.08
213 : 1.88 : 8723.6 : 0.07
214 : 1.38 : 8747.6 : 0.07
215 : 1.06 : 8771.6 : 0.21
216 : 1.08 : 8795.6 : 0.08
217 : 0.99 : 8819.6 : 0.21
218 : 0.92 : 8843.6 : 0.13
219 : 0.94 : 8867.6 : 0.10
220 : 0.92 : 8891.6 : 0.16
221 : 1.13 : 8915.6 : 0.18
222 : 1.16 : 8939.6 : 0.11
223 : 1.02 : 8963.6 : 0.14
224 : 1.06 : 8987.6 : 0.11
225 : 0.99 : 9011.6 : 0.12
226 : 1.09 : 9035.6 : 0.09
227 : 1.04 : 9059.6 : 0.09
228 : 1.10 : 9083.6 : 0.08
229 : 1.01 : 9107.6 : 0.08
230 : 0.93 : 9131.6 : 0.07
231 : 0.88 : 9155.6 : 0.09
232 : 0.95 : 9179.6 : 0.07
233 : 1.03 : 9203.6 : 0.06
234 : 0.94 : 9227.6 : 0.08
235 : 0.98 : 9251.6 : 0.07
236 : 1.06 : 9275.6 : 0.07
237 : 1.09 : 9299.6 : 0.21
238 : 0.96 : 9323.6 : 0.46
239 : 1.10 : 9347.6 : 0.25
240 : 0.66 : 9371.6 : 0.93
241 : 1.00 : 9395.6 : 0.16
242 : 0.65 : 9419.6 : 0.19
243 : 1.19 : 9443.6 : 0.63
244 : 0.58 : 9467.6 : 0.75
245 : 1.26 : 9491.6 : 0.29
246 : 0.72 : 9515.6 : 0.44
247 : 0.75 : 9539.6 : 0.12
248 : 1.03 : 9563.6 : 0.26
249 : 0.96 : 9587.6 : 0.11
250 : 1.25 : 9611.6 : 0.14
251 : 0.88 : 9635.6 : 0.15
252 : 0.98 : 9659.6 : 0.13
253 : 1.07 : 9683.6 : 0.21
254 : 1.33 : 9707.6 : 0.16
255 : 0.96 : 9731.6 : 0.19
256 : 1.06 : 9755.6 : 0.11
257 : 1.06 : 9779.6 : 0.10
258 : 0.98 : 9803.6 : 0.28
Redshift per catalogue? 0.329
